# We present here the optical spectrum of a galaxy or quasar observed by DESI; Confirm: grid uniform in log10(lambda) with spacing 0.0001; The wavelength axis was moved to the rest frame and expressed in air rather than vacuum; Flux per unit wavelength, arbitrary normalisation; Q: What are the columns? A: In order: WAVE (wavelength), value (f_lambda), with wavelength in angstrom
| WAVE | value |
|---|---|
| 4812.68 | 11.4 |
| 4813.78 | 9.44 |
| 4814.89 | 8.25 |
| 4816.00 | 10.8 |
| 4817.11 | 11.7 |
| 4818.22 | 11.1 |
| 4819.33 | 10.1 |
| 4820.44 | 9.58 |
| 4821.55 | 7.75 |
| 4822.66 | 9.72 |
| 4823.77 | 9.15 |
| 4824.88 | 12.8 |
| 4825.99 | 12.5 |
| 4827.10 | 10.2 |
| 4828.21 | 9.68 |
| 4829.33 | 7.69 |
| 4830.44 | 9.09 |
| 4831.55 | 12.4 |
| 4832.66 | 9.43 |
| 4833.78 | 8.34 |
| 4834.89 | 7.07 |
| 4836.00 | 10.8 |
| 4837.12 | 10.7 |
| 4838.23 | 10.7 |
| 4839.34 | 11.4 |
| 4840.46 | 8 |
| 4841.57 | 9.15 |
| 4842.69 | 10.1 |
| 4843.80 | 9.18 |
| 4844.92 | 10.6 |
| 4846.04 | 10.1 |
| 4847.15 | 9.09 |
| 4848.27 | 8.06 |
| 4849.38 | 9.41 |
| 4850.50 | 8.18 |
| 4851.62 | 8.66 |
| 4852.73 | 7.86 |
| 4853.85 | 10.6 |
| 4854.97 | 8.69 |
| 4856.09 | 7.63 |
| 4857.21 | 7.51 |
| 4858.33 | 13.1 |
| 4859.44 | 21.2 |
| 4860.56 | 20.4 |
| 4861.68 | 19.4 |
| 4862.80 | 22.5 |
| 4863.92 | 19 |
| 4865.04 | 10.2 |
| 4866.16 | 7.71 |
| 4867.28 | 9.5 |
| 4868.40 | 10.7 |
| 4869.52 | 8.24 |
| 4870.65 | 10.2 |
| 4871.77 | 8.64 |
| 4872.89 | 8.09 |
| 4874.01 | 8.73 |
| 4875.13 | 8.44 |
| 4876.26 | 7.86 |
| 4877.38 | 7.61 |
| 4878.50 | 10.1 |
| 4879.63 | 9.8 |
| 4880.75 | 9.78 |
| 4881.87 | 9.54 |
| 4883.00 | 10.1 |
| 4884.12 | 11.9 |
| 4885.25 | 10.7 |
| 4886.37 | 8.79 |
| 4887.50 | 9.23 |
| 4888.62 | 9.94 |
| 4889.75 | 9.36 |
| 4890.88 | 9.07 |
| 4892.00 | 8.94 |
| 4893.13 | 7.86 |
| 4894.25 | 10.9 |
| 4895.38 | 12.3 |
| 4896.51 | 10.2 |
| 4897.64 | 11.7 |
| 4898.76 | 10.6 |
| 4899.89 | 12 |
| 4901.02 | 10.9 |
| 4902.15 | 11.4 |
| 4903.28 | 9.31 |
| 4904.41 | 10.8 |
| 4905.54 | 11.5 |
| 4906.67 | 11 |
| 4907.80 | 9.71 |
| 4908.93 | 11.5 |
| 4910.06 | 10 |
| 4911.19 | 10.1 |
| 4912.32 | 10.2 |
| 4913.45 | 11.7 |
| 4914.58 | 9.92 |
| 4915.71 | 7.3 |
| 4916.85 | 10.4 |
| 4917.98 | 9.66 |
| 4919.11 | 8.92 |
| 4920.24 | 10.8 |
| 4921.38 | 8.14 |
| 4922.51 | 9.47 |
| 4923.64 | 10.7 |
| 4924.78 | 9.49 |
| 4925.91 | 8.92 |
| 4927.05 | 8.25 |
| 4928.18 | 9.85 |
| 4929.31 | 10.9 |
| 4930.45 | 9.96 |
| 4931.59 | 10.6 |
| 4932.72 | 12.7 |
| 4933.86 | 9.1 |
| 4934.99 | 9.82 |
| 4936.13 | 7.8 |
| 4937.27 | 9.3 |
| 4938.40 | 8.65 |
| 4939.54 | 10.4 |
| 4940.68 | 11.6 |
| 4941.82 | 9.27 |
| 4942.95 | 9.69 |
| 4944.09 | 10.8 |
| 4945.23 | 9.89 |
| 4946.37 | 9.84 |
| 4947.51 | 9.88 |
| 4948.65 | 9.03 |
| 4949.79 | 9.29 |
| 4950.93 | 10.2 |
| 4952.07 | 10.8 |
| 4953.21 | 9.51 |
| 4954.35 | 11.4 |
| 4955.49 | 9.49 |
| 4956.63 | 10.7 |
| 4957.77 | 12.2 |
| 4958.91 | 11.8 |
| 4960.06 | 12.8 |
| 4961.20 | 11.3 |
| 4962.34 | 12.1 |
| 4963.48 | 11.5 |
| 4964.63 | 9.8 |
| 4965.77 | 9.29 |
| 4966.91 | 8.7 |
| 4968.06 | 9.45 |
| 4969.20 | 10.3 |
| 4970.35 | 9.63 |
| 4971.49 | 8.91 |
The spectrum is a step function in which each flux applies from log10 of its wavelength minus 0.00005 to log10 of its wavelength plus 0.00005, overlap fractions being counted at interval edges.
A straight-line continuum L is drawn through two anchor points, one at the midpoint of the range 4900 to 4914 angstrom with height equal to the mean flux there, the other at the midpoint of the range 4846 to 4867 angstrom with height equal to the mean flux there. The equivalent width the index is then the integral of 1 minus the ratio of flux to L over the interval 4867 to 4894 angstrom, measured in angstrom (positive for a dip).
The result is 5.0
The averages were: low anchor 12.1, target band 9.31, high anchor 10.7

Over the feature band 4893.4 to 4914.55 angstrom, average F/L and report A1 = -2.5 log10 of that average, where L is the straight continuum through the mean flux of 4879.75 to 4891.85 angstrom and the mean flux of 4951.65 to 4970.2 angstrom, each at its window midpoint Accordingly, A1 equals -0.08 mag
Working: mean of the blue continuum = 9.81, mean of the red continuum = 10.7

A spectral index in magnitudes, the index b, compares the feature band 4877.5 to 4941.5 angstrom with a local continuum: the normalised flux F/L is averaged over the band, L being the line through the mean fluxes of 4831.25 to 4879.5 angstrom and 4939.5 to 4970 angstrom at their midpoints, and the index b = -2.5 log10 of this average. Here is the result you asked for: 0.046 mag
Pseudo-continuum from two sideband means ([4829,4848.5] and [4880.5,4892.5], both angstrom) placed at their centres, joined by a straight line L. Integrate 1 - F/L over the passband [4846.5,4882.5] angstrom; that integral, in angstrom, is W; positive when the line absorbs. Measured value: -4.2 angstrom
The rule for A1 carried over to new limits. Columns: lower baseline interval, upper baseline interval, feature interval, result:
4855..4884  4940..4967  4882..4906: 0.080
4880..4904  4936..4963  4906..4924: 0.033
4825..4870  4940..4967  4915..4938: 0.107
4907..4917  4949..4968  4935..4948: 0.075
